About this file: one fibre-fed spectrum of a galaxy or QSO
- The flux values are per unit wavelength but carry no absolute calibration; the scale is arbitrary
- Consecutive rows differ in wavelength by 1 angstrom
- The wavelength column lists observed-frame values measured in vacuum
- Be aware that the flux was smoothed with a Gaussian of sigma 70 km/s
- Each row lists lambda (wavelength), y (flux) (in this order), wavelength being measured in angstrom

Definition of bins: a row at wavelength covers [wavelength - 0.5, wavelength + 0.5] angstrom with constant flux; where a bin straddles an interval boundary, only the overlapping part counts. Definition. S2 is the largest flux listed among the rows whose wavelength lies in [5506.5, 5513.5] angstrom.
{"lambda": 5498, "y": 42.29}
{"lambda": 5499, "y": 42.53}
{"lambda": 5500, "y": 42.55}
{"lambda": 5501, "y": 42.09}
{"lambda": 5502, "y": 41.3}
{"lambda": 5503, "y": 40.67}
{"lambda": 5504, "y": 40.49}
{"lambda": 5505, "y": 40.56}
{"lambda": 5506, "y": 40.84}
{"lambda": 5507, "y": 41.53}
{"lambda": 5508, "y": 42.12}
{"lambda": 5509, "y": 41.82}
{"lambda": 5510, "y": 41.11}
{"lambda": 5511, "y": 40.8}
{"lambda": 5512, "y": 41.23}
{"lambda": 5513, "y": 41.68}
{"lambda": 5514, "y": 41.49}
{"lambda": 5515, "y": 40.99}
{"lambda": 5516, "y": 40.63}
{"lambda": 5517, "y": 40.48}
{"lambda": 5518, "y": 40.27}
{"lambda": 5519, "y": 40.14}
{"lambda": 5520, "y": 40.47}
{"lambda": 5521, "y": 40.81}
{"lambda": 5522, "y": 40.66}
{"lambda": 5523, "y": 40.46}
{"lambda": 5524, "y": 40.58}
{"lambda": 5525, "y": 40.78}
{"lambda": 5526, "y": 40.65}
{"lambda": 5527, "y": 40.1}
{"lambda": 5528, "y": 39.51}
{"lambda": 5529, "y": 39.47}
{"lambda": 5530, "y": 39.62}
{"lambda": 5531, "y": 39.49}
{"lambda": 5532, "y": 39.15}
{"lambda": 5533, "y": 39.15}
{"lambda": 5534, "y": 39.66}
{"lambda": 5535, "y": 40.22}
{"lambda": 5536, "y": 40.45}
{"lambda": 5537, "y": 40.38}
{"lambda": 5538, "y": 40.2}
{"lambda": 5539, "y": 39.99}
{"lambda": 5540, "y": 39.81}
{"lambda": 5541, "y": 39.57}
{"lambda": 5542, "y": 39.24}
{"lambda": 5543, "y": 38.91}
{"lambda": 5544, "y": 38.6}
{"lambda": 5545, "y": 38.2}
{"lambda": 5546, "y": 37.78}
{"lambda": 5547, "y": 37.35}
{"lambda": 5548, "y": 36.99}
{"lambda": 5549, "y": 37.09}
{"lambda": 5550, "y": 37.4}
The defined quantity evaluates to 42.12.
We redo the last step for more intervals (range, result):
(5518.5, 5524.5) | 40.81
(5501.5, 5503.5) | 41.3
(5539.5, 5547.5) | 39.81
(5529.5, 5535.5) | 40.22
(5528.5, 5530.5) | 39.62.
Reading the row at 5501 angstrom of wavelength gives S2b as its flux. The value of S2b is 42.09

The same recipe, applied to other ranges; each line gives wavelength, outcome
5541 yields 39.57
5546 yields 37.78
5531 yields 39.49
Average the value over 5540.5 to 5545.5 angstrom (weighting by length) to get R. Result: 38.9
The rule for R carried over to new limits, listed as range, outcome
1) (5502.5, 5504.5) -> 40.6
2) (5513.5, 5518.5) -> 40.8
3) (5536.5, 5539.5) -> 40.2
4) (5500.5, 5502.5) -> 41.7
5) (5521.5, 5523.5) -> 40.6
